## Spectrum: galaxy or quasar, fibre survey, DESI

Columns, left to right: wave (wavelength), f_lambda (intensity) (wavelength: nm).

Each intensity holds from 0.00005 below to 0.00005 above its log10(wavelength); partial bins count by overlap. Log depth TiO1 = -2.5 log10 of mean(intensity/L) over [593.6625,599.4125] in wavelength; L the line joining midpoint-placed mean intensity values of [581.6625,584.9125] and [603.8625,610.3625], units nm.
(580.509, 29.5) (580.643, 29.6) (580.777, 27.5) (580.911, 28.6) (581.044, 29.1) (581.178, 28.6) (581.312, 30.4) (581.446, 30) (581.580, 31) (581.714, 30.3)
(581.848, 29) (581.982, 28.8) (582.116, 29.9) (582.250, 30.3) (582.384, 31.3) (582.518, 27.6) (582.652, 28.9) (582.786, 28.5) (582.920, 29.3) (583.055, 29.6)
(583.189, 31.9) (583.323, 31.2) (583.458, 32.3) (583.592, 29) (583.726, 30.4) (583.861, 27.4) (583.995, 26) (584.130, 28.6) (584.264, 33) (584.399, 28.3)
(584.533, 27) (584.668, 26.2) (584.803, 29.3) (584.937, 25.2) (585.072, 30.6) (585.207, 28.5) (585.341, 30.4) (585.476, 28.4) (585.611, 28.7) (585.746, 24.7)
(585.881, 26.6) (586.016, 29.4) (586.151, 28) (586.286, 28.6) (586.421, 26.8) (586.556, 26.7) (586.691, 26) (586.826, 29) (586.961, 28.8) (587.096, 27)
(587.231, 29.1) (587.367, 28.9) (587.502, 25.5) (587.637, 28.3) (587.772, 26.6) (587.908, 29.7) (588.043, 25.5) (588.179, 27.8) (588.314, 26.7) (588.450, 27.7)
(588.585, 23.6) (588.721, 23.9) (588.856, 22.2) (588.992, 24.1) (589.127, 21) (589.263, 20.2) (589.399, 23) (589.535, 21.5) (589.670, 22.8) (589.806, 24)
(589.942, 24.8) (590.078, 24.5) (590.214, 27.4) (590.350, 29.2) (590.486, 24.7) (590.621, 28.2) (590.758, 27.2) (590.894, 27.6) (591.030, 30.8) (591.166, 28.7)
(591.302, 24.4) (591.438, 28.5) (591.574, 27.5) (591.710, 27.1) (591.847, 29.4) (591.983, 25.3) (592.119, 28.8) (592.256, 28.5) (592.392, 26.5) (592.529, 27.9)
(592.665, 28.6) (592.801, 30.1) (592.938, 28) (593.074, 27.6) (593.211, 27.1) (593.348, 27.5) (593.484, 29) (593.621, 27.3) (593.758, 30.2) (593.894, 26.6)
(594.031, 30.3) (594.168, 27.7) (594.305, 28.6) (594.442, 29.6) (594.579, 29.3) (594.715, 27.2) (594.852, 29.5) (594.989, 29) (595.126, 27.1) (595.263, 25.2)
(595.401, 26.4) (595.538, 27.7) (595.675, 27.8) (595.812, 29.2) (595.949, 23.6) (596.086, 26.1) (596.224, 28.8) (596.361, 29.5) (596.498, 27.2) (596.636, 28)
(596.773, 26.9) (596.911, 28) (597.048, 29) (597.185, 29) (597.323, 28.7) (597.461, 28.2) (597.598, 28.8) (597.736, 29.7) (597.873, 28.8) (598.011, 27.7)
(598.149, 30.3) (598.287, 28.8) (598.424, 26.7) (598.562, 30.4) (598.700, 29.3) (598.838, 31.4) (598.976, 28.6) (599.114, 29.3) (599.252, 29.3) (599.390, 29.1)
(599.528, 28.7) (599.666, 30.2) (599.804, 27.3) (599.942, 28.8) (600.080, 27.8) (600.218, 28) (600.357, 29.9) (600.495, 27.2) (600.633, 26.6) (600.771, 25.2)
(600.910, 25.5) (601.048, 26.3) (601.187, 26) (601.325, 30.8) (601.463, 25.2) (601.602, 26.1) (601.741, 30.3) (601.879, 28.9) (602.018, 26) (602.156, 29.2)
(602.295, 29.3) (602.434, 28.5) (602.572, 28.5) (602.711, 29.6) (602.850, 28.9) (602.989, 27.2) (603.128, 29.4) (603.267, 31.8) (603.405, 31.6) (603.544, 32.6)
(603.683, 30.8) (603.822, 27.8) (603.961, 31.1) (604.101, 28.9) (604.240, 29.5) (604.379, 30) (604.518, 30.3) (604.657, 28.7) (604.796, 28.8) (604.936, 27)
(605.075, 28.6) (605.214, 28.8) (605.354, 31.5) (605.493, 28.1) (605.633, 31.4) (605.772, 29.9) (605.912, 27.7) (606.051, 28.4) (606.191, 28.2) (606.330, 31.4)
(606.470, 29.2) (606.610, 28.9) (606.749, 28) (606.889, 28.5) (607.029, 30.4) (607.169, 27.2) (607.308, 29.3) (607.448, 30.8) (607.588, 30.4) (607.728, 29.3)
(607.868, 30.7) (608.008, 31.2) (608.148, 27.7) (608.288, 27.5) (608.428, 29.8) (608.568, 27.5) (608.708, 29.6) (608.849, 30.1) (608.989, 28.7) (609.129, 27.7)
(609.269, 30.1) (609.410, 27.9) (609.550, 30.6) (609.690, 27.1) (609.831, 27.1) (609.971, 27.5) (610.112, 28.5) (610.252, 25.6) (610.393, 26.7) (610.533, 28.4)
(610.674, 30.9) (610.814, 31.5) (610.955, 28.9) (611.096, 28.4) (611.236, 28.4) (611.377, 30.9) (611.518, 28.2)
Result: 0.03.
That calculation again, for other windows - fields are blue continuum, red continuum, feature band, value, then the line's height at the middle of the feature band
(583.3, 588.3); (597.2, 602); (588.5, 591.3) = 0.13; 28.2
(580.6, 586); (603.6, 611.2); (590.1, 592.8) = 0.05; 29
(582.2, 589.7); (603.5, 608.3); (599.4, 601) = 0.04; 28.8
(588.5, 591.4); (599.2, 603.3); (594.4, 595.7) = -0.06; 26.4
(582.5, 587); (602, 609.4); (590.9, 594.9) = 0.03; 28.8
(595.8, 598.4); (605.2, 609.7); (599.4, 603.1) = 0.02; 28.6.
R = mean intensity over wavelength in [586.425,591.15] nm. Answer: 26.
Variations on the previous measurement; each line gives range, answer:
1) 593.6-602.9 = 28.2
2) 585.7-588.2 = 27.5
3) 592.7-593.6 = 28.2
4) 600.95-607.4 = 29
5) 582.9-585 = 29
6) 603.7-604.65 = 29.6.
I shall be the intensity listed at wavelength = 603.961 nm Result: 31.1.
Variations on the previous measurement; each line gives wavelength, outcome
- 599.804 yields 27.3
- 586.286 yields 28.6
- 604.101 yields 28.9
